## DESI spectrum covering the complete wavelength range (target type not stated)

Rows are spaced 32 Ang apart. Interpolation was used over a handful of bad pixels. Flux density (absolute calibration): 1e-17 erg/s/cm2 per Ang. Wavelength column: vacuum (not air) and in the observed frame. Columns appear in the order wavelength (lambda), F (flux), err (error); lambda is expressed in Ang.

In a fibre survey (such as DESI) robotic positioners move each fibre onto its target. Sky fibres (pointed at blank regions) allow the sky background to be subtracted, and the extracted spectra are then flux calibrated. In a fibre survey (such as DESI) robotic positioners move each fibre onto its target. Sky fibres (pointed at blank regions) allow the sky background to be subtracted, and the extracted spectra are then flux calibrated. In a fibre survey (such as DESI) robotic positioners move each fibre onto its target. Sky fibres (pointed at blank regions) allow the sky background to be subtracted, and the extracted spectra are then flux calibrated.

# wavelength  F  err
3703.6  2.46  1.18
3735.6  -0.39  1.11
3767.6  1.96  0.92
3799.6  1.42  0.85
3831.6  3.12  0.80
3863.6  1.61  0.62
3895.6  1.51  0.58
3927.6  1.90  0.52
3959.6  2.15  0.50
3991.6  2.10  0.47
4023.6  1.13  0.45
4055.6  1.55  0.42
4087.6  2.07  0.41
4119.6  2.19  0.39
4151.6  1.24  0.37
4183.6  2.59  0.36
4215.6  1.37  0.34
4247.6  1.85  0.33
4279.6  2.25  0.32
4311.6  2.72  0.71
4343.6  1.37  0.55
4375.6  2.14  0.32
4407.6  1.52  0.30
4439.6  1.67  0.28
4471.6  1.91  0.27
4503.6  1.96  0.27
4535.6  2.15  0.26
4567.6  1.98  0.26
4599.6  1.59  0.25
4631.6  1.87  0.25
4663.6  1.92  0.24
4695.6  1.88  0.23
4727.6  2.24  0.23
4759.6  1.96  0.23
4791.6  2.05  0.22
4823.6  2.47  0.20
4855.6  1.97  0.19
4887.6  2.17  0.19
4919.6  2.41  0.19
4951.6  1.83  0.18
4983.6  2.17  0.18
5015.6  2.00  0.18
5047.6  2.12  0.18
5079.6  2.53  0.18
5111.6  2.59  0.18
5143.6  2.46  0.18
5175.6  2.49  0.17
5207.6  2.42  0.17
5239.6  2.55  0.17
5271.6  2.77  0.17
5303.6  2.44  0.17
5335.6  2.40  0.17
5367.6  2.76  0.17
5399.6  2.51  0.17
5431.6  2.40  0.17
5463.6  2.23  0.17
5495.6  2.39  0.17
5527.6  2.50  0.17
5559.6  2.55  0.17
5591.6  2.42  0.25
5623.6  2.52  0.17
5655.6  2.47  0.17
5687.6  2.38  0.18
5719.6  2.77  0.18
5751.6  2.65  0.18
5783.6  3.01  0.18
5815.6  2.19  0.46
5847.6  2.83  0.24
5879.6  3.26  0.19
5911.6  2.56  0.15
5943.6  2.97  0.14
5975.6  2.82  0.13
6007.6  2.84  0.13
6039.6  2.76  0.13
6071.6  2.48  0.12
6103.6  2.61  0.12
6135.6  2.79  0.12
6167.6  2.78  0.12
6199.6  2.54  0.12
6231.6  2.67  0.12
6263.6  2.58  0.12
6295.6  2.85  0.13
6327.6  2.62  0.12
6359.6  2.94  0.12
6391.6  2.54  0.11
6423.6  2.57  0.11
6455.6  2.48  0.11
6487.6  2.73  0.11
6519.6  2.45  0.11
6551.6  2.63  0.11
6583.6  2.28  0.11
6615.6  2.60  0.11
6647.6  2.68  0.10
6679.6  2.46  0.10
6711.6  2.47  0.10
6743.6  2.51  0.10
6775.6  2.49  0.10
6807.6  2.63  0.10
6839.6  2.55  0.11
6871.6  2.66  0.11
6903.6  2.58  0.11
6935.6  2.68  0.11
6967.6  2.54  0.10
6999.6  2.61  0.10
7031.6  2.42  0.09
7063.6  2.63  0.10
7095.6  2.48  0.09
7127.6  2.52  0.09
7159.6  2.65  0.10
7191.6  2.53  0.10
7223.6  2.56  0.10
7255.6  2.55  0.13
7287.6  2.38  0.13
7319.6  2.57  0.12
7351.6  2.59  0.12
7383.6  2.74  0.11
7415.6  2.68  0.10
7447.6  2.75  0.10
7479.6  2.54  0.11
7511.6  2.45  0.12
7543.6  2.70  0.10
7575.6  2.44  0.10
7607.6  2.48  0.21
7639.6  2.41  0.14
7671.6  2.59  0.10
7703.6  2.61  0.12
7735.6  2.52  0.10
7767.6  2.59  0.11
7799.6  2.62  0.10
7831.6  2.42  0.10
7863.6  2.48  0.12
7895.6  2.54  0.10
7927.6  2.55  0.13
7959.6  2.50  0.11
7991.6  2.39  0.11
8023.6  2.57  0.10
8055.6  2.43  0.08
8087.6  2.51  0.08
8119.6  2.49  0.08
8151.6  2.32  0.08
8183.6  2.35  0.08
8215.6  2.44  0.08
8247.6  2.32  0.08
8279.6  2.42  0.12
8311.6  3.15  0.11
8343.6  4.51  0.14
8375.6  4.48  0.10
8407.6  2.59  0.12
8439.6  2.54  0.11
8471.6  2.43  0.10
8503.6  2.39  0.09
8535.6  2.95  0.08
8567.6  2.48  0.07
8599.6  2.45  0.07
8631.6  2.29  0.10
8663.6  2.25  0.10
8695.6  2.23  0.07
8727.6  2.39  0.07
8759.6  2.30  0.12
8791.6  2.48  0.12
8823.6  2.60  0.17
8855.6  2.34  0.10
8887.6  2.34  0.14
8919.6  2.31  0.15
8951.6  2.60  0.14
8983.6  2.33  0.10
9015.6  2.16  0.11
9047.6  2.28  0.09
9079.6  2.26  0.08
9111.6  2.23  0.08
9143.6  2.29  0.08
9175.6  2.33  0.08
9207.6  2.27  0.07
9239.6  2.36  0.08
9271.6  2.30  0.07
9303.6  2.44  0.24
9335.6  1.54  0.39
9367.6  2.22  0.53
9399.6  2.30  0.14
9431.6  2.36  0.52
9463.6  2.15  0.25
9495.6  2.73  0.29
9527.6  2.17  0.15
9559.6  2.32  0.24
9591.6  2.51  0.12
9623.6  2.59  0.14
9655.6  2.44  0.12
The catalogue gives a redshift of 0.27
